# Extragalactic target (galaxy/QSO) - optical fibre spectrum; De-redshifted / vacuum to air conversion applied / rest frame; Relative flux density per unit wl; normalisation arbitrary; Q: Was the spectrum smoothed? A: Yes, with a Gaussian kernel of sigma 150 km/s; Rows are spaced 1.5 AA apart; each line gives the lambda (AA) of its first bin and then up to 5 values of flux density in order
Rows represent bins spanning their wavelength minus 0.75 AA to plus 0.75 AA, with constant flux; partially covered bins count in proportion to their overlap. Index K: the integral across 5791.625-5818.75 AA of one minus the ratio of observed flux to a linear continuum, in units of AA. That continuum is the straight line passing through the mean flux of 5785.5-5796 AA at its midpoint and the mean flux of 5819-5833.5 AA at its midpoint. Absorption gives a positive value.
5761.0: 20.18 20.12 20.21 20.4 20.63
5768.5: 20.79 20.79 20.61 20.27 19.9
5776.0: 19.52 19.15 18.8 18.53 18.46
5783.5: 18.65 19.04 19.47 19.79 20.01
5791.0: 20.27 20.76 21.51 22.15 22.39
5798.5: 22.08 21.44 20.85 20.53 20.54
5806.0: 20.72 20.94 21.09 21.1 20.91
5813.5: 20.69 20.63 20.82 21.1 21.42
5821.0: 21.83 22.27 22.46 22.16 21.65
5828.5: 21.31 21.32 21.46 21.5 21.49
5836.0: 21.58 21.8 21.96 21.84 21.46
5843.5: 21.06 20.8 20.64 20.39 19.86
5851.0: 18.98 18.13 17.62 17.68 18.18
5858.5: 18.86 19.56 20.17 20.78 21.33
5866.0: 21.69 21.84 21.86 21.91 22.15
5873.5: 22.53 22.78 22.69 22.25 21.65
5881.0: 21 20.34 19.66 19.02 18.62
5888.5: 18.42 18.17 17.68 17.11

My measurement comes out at -0.2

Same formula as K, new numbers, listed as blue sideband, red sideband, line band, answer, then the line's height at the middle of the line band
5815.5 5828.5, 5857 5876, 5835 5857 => 1.2 AA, 21.4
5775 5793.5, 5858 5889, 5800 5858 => -1.8 AA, 20.2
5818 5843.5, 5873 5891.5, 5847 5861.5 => 1.5 AA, 21.1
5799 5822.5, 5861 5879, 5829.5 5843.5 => -0.1 AA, 21.4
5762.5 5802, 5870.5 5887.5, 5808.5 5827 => -0.7 AA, 20.6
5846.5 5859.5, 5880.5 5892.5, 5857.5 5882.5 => -3.2 AA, 18.9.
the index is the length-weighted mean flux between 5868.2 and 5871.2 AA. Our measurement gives 21.9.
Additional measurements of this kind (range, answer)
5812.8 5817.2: 20.7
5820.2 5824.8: 22.2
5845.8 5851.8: 19.9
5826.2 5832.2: 21.4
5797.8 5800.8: 21.7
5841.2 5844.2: 21.3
